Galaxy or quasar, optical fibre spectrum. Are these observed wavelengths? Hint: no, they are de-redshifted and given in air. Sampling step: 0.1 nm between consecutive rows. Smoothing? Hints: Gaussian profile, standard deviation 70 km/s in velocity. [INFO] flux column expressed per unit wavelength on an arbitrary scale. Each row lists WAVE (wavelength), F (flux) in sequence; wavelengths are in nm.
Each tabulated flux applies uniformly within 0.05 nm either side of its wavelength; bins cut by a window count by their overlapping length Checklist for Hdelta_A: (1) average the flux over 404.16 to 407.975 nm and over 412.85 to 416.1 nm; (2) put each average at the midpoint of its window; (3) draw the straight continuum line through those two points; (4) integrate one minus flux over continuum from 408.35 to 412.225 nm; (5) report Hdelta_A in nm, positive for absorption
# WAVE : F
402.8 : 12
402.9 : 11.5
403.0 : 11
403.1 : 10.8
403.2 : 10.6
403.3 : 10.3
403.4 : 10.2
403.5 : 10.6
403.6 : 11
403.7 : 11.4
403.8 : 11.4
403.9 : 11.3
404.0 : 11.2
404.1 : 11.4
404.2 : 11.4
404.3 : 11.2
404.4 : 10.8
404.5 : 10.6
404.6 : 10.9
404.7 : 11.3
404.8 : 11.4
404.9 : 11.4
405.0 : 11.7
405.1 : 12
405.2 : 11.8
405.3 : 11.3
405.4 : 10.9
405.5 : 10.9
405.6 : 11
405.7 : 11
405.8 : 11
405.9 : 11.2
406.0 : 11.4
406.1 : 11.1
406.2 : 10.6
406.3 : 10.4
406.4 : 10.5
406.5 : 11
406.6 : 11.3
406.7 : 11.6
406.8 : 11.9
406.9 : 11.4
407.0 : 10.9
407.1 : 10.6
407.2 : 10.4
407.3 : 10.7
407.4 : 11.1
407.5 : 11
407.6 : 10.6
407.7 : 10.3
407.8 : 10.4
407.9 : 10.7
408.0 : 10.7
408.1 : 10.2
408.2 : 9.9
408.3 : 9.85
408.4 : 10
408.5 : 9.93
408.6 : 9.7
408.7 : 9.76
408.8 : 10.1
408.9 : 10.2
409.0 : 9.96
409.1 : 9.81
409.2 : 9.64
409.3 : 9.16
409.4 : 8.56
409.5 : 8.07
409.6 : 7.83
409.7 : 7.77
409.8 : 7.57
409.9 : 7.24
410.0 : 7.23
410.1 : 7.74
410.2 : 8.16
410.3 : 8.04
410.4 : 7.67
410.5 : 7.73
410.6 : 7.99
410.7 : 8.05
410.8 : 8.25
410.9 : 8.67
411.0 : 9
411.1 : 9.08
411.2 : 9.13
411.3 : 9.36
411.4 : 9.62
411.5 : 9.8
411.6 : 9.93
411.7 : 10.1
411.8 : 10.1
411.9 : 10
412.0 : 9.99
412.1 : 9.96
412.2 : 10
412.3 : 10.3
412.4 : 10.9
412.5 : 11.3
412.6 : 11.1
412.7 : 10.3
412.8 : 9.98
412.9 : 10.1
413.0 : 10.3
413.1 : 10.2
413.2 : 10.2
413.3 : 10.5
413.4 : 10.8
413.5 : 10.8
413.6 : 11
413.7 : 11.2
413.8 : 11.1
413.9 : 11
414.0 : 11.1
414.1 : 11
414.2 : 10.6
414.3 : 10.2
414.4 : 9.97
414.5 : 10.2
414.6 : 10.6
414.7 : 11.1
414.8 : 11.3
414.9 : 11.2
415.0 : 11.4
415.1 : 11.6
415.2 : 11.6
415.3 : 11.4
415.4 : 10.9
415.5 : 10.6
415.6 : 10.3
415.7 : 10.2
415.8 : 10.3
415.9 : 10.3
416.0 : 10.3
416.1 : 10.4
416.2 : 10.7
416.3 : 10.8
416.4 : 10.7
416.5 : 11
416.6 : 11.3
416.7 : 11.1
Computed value 0.673 nm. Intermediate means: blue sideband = 11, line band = 8.99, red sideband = 10.7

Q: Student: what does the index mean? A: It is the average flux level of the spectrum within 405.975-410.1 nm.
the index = 9.99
